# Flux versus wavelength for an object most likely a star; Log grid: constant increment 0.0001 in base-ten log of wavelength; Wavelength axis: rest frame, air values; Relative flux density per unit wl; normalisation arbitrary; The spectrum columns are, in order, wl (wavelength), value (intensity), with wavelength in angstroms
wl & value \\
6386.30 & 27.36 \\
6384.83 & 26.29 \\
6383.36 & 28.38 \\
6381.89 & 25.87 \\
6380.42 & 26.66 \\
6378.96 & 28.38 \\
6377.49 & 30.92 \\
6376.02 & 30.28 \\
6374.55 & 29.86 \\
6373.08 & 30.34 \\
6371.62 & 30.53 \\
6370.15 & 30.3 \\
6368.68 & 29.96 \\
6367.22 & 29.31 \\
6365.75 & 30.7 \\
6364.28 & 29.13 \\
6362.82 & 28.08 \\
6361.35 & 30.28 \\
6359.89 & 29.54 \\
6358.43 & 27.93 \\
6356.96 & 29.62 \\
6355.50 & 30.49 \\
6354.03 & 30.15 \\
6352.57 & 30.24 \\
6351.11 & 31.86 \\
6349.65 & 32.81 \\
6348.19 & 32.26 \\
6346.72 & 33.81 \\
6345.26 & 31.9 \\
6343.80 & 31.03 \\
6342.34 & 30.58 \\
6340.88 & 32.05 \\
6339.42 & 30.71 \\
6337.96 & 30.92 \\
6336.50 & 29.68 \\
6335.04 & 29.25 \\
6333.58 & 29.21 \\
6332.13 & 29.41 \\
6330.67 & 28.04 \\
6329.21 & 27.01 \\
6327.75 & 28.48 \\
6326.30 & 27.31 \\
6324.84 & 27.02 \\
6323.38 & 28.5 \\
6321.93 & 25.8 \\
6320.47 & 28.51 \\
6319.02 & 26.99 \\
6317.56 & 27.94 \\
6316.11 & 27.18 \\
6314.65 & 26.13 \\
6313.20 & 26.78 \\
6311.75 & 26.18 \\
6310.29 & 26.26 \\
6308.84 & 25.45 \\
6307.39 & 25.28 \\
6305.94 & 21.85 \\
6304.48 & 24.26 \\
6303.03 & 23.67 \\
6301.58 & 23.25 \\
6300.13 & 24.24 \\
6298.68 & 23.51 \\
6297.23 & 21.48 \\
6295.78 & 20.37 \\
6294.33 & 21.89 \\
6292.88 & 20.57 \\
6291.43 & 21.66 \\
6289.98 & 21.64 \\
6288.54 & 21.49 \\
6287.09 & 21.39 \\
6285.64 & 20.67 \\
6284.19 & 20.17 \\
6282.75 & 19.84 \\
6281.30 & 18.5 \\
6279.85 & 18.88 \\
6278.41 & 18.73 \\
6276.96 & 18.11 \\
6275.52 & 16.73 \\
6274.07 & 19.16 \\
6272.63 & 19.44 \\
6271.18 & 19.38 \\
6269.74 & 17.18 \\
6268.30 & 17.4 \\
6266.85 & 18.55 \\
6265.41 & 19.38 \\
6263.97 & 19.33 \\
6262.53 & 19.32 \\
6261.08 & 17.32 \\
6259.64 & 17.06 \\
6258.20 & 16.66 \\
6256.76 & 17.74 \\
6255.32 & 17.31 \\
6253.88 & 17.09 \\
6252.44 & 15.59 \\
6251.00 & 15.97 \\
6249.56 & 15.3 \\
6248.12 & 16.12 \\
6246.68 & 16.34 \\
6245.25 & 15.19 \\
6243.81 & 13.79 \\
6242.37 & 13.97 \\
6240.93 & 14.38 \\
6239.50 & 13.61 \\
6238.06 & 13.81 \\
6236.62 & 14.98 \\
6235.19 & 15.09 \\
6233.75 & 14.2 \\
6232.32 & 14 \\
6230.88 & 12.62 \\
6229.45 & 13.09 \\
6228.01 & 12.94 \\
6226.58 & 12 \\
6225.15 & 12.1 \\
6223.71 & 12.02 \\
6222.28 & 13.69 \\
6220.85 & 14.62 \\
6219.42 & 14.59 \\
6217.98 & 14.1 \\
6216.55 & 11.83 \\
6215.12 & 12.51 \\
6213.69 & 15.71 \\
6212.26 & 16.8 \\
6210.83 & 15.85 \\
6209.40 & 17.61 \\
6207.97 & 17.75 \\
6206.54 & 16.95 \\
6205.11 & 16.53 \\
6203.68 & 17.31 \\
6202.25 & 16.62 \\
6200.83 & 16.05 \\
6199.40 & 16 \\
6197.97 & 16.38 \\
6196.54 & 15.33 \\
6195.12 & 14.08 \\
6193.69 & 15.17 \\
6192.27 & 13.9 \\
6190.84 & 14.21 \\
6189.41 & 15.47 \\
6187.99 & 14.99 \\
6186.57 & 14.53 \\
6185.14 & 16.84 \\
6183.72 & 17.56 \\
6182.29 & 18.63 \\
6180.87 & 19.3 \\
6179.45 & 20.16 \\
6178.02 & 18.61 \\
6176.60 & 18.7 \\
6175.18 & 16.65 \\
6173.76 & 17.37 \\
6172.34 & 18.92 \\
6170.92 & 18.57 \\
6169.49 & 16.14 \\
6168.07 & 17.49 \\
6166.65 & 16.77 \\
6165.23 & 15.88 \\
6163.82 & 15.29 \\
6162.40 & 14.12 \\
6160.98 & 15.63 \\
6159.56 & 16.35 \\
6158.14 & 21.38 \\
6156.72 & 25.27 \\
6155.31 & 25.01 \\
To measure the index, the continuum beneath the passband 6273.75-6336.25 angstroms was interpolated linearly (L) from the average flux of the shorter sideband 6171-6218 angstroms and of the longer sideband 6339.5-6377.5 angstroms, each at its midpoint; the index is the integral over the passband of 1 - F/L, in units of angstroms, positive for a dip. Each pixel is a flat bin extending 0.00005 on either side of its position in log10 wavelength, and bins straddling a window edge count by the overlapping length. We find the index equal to 4.89 angstroms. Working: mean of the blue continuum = 16.4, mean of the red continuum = 30.5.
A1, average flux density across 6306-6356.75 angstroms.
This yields 28.9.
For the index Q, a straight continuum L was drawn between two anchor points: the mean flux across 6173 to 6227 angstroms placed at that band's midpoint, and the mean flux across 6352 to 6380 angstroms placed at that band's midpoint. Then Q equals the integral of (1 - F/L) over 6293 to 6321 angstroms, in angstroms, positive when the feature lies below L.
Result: 0.2 angstroms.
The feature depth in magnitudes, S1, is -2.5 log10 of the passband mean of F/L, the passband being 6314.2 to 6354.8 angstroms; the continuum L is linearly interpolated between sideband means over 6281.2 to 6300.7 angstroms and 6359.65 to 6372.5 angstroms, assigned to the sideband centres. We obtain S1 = -0.127 mag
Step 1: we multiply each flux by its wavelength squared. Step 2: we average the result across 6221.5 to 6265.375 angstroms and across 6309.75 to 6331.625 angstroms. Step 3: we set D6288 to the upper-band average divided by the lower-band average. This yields 1.8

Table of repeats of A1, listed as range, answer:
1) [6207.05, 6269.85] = 15.4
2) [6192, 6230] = 14.9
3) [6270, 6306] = 20.8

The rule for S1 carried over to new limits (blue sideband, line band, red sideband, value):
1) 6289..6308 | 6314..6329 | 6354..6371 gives -0.09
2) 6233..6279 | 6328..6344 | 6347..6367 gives -0.09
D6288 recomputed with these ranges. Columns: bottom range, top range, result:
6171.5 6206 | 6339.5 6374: 1.94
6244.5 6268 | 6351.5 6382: 1.79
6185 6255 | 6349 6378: 2.12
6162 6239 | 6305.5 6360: 1.93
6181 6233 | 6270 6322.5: 1.54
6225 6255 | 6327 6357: 2.17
